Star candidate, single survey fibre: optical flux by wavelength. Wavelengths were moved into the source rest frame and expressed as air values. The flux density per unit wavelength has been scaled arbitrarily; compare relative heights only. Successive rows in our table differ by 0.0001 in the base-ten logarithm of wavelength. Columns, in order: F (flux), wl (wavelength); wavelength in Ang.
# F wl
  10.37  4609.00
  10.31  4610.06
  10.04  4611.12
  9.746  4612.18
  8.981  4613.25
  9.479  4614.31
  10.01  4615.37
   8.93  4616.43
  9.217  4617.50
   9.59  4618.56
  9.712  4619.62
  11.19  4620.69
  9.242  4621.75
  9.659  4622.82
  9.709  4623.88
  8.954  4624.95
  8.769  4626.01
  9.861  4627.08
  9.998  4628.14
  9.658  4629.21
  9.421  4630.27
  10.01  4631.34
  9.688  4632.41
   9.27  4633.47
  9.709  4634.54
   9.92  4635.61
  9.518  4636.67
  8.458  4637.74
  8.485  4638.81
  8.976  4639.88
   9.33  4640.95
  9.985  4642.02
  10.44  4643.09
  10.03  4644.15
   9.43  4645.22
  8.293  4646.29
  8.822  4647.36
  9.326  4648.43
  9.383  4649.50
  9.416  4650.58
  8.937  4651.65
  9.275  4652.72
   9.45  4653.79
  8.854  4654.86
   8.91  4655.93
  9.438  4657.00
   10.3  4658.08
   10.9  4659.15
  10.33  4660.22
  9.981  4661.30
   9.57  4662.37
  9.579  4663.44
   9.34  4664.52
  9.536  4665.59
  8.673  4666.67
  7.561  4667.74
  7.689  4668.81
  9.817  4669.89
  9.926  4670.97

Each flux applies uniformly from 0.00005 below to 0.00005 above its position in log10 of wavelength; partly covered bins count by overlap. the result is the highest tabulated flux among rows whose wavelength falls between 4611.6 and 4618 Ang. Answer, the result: 10.01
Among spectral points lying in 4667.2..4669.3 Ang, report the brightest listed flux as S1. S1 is 7.689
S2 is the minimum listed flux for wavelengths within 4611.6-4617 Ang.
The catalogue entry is 8.93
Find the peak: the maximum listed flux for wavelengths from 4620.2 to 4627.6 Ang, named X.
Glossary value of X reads 11.19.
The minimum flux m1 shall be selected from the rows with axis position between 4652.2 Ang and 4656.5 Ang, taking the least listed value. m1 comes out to 8.854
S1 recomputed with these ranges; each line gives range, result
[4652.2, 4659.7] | 10.9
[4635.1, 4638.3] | 9.92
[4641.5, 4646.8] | 10.44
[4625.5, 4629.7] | 9.998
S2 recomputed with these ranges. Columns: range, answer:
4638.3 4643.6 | 8.485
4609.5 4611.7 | 10.04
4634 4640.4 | 8.458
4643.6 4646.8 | 8.293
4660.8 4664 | 9.57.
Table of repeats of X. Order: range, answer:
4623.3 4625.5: 9.709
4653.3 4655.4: 9.45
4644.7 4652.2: 9.43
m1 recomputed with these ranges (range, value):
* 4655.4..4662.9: 8.91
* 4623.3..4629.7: 8.769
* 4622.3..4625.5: 8.954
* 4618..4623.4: 9.242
